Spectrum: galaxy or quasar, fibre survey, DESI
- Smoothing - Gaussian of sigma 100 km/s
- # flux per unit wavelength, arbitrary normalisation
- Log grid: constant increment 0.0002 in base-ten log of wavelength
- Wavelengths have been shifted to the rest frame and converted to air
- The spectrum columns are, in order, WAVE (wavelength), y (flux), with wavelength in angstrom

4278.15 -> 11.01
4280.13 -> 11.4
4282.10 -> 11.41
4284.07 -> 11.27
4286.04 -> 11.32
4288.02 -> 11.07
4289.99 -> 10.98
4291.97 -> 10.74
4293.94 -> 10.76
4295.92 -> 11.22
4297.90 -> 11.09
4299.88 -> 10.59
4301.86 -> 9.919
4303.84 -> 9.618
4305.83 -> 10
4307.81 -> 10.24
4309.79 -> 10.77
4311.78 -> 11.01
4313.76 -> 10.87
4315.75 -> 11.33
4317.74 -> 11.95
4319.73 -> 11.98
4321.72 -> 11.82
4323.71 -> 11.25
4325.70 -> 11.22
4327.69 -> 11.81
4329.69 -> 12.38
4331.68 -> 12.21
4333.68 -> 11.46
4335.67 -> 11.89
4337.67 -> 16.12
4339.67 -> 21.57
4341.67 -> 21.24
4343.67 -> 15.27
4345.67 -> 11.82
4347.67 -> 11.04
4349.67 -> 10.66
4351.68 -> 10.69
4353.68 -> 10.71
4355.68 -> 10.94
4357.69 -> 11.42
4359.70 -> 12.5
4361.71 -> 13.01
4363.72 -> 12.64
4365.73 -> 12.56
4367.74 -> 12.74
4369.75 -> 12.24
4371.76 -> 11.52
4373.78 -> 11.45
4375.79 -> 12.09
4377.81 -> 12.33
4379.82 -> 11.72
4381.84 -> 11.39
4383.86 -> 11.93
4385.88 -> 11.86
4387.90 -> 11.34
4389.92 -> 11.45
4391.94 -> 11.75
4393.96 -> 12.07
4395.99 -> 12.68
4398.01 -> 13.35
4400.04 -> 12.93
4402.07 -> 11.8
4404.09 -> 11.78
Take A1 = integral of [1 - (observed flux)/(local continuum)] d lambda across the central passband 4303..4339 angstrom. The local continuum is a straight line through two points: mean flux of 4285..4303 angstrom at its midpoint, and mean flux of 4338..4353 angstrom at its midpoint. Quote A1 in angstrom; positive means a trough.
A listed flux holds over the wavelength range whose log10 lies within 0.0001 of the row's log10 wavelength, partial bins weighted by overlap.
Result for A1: 3.3 angstrom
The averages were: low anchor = 10.8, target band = 11.7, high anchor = 14.6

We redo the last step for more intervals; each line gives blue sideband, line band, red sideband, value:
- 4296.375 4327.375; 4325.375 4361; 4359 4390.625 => -5.0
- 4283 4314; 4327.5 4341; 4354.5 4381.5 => -3.3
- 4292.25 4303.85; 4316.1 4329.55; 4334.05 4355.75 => 0.7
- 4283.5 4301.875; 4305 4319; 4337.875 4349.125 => 2.1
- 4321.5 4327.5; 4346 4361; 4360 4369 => 1.4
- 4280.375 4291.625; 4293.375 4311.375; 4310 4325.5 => 1.3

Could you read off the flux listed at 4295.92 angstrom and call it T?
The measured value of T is 11.22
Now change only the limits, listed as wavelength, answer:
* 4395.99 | 12.68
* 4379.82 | 11.72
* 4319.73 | 11.98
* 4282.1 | 11.41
